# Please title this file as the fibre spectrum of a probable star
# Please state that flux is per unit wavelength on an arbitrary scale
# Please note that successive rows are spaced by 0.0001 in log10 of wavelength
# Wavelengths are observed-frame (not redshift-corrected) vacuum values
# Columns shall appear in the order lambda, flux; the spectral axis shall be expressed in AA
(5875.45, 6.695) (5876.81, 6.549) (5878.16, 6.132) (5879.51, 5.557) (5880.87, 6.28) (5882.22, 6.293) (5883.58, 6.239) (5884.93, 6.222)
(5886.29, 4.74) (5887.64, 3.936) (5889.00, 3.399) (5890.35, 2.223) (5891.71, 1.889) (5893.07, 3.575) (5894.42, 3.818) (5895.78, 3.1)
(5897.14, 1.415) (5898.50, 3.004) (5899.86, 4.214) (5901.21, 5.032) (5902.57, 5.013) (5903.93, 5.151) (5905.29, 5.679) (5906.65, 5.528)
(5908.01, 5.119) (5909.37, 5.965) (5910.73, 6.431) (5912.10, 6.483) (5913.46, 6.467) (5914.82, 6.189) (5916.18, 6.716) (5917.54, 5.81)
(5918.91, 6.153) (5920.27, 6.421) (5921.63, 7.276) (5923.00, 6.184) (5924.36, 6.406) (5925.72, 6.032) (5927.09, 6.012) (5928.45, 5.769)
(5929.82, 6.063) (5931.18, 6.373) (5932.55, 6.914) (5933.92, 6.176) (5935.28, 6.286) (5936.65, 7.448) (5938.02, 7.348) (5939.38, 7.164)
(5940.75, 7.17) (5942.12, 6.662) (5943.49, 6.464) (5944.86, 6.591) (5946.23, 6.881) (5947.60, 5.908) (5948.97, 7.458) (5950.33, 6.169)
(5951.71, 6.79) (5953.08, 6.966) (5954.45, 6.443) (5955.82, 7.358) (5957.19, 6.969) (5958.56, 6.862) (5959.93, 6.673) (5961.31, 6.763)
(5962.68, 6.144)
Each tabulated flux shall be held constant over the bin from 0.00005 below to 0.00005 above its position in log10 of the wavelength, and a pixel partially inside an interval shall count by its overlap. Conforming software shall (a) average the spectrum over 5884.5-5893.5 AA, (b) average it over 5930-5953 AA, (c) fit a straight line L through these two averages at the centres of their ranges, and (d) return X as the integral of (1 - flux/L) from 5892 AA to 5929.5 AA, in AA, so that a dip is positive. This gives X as -2.7 AA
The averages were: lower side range 3.64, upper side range 6.73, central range 5.34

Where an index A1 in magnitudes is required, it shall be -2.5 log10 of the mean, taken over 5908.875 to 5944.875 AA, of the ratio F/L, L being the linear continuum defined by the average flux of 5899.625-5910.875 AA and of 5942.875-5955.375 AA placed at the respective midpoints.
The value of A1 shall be -0.09 mag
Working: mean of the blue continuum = 5.35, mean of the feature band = 6.48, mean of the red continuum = 6.64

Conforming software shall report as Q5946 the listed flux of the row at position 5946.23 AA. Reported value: 6.881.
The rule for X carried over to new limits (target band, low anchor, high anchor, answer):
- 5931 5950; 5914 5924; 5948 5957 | -0.26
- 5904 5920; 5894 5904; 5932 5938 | -3.92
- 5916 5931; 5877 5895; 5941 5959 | -0.91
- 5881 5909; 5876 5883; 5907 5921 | 8.30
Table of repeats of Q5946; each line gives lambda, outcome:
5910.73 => 6.431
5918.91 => 6.153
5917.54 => 5.81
